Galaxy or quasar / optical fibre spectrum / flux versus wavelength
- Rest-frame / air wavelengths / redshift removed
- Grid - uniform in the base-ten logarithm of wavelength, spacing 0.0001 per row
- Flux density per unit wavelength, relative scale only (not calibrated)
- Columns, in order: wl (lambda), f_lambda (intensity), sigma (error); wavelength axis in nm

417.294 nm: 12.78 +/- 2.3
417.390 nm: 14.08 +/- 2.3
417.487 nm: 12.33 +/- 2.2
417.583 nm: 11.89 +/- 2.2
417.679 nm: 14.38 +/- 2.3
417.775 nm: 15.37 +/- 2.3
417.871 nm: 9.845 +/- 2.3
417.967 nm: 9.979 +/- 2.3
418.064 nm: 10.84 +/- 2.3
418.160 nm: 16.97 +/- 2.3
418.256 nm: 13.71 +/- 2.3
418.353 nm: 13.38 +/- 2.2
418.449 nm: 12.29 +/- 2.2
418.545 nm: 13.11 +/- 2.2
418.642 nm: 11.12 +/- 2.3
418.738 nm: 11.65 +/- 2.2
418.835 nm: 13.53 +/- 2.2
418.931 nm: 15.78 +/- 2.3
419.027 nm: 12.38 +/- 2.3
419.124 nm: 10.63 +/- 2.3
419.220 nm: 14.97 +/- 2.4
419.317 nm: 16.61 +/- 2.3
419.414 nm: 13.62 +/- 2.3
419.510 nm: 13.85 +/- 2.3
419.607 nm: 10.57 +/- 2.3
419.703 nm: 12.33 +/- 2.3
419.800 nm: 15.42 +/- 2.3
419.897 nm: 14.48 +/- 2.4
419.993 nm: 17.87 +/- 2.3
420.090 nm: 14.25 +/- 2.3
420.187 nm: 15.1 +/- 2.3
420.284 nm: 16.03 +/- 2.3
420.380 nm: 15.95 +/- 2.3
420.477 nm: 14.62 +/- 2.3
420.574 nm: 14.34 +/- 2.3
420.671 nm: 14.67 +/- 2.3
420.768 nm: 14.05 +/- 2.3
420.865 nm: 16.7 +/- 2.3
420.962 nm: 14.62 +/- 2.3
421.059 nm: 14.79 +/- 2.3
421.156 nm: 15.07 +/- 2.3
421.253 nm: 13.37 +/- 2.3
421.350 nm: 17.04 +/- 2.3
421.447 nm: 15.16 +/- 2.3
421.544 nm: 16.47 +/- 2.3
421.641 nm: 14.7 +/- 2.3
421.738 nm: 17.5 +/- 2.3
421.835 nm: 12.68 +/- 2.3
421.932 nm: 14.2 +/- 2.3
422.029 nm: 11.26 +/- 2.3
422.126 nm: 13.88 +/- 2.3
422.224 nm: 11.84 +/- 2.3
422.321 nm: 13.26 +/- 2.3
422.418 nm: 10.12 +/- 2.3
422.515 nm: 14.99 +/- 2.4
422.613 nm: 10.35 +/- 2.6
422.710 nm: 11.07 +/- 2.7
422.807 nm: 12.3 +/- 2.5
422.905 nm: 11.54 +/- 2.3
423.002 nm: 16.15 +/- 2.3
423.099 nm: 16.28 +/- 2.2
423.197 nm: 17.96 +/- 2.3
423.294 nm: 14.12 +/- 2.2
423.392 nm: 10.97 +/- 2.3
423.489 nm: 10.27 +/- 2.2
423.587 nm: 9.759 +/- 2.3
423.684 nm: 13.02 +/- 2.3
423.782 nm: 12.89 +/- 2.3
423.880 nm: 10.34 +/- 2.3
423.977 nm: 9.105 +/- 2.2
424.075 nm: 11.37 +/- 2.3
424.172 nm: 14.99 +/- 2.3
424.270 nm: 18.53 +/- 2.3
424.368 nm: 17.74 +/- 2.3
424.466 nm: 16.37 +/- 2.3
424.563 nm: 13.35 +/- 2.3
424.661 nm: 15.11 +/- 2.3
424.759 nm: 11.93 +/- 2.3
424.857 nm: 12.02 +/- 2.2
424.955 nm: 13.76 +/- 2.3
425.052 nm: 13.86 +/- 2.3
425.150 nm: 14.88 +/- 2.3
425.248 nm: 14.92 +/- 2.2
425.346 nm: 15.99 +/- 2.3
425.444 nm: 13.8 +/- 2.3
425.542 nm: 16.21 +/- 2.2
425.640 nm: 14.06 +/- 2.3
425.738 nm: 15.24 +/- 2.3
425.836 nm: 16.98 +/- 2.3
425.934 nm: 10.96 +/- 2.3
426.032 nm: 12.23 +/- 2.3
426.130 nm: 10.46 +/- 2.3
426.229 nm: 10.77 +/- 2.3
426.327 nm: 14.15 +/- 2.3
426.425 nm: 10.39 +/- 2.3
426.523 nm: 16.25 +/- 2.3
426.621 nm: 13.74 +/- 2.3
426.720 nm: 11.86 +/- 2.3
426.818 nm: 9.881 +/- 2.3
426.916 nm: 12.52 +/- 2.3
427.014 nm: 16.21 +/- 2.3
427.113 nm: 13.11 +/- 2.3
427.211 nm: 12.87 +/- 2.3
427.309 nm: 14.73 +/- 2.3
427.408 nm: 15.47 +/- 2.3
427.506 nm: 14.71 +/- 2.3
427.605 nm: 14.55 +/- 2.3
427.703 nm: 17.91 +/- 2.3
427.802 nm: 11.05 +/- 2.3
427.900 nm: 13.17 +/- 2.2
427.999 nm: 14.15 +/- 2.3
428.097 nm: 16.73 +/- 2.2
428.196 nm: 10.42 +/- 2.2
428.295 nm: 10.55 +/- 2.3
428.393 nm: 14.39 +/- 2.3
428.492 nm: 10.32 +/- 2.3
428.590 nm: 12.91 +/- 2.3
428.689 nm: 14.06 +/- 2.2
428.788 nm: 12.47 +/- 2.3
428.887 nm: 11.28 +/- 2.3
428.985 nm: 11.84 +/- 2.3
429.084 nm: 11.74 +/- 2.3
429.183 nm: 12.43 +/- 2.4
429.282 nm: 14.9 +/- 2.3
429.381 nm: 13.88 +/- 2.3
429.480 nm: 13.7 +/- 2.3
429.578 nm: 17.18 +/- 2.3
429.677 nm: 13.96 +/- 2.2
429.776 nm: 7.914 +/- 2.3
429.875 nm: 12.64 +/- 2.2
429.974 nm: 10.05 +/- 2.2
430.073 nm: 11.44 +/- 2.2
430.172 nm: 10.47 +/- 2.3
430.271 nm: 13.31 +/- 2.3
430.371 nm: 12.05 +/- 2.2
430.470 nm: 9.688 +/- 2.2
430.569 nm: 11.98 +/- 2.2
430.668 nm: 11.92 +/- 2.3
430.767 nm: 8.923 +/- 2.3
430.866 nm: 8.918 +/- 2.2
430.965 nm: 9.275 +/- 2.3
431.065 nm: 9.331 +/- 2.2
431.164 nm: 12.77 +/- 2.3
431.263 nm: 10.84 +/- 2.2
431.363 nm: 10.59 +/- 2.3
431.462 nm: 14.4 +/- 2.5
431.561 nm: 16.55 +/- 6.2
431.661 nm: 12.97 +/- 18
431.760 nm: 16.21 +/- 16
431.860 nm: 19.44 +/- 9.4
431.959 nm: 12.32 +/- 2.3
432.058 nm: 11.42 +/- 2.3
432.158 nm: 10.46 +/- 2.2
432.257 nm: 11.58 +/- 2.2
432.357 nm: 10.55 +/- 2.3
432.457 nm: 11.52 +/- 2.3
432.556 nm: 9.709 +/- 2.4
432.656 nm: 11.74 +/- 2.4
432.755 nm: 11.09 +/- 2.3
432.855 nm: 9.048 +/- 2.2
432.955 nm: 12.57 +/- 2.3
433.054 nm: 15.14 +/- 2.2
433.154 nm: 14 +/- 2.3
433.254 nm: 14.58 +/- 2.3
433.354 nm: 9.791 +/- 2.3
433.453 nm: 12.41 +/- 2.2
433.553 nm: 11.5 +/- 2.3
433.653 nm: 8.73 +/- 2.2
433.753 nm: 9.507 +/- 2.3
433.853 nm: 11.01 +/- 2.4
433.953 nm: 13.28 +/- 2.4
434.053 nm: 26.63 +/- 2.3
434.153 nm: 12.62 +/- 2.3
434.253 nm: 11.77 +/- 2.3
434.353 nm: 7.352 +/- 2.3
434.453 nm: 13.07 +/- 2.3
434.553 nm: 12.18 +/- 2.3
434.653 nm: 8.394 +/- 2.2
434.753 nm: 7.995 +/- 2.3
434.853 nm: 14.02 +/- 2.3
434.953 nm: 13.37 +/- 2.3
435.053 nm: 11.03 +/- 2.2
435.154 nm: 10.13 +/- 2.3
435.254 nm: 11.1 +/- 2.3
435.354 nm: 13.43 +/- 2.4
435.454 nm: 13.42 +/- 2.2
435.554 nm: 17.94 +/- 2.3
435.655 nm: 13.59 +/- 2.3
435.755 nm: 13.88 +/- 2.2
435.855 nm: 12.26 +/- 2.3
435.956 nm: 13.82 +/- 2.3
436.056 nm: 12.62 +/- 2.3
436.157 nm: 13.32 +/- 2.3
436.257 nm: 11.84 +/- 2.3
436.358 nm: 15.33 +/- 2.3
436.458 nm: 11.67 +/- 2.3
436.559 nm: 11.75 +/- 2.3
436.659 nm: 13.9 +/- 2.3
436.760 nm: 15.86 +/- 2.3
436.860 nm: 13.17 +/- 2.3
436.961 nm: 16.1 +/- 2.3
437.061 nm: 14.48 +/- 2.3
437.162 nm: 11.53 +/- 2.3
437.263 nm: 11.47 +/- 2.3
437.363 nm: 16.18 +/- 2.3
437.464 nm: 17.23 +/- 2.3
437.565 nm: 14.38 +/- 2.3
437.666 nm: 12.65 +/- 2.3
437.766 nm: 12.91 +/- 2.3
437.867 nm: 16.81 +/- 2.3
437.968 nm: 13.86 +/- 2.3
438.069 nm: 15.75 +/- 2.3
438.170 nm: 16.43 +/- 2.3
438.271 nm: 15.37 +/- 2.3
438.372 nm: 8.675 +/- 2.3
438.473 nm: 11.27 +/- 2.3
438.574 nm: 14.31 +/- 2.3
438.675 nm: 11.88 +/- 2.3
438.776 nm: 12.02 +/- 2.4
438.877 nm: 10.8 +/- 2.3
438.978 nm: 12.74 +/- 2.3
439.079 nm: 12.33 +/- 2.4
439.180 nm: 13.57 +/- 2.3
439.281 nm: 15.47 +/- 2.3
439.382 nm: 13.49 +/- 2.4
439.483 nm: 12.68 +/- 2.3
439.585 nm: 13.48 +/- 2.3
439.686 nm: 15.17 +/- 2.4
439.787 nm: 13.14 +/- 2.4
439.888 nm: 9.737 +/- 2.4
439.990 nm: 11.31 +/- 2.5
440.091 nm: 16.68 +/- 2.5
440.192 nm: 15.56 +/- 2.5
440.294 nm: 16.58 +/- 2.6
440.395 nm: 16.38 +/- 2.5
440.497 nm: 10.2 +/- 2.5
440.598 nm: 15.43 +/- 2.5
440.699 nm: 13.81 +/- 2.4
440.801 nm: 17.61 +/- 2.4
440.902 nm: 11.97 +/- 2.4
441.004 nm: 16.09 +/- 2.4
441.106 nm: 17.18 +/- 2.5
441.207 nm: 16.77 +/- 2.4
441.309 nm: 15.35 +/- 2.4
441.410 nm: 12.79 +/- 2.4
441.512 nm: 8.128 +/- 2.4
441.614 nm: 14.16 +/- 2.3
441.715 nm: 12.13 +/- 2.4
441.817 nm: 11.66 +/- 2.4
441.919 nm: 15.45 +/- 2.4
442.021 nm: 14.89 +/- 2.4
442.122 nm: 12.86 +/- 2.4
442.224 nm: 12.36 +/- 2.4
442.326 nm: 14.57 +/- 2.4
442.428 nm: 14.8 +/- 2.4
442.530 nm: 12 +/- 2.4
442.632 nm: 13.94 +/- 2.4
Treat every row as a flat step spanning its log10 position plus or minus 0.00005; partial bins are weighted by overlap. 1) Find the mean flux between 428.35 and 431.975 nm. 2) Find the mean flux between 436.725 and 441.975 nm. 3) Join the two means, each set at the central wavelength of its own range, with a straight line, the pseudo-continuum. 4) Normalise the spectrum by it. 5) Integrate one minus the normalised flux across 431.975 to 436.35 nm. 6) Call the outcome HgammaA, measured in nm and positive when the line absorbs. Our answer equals 0.26 nm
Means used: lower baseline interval 12.4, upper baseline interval 13.8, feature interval 12.3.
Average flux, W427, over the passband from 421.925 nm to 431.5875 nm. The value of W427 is 13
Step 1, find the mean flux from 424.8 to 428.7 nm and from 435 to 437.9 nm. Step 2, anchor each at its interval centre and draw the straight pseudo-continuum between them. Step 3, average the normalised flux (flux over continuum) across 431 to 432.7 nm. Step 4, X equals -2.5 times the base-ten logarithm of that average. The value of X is 0.09 mag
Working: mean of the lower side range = 13.5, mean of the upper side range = 13.6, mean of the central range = 12.5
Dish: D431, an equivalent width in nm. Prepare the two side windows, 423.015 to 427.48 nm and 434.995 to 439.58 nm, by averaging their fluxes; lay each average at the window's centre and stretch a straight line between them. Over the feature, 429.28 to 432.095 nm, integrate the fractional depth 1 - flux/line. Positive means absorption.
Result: 0.25 nm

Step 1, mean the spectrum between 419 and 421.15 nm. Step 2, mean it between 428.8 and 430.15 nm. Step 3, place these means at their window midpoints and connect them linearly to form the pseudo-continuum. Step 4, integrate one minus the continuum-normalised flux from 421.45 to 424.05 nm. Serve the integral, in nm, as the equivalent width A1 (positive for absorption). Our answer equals 0.18 nm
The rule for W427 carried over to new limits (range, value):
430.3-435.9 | 12.2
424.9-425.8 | 14.8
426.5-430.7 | 12.9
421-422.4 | 14.3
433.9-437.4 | 13.1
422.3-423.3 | 13.5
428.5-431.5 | 11.9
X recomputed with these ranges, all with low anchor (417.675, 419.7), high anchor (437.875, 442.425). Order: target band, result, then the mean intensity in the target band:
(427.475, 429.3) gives 0.021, 13.1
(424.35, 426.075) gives -0.088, 14.4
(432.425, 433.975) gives 0.167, 11.6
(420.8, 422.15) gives -0.133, 14.8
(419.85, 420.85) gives -0.162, 15.2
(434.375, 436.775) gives 0.078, 12.6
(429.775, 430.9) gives 0.223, 10.9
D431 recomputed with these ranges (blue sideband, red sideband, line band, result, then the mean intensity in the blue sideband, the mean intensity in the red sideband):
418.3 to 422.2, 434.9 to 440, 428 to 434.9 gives 0.74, 14.2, 13.4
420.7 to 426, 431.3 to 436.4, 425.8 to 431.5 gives 0.31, 13.9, 12.6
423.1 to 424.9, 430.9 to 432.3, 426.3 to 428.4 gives -0.08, 13.4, 12.7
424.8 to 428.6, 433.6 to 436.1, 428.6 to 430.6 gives 0.12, 13.5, 12.5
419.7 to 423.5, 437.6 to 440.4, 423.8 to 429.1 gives 0.21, 14.3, 13.6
